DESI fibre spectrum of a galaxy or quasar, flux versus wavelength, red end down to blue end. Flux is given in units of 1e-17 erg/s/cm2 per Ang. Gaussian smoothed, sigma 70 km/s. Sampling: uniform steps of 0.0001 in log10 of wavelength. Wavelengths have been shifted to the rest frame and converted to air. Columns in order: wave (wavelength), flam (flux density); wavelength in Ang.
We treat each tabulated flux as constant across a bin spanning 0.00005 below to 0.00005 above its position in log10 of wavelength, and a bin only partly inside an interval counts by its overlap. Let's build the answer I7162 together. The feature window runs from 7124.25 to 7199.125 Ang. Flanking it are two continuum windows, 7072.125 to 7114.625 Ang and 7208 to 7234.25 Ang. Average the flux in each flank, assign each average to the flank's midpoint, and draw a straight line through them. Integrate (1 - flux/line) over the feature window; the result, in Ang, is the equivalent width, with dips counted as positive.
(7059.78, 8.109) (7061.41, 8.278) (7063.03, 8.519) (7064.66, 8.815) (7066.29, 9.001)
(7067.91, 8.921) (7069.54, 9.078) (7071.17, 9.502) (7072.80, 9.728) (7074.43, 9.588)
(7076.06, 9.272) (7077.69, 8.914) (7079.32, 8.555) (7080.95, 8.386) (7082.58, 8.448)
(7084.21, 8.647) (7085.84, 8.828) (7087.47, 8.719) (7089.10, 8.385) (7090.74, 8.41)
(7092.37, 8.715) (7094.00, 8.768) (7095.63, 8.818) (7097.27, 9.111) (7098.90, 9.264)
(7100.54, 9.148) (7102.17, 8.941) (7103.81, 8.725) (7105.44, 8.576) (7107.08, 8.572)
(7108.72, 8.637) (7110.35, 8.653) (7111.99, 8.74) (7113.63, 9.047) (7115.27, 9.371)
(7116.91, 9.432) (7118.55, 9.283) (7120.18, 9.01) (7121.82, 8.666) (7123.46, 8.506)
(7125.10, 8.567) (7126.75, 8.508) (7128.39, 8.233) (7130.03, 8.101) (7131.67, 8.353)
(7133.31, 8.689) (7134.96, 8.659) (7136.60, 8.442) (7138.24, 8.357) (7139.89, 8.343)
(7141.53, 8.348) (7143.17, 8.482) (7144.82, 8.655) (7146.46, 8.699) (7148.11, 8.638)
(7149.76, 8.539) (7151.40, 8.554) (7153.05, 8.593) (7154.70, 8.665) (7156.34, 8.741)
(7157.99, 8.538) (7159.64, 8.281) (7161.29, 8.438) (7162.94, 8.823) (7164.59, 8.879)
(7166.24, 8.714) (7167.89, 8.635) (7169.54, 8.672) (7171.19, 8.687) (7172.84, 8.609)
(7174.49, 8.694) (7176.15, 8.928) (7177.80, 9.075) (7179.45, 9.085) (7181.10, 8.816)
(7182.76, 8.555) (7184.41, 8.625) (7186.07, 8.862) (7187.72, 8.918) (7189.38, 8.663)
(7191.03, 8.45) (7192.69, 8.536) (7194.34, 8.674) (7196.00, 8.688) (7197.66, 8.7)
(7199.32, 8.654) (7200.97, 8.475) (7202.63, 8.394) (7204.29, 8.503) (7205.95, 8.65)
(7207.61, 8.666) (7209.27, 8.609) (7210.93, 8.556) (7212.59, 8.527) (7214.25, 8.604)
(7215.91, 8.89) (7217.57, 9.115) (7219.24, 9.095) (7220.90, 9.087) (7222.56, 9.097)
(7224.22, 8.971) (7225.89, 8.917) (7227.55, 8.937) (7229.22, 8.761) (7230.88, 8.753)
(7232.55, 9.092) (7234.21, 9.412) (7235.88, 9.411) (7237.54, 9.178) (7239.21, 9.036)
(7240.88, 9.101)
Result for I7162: 2.0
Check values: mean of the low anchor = 8.83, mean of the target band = 8.62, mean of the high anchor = 8.88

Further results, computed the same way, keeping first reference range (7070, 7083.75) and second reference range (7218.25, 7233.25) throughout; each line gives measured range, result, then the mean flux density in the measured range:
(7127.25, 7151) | 1.4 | 8.47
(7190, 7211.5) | 0.9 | 8.58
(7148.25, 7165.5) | 0.7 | 8.61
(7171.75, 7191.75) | 0.5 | 8.77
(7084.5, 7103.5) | 0.4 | 8.82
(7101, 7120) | 0.2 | 8.92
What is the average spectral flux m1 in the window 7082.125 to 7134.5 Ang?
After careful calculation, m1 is 8.75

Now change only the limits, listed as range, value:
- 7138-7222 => 8.67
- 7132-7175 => 8.59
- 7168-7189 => 8.78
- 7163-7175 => 8.71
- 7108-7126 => 8.9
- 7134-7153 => 8.52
